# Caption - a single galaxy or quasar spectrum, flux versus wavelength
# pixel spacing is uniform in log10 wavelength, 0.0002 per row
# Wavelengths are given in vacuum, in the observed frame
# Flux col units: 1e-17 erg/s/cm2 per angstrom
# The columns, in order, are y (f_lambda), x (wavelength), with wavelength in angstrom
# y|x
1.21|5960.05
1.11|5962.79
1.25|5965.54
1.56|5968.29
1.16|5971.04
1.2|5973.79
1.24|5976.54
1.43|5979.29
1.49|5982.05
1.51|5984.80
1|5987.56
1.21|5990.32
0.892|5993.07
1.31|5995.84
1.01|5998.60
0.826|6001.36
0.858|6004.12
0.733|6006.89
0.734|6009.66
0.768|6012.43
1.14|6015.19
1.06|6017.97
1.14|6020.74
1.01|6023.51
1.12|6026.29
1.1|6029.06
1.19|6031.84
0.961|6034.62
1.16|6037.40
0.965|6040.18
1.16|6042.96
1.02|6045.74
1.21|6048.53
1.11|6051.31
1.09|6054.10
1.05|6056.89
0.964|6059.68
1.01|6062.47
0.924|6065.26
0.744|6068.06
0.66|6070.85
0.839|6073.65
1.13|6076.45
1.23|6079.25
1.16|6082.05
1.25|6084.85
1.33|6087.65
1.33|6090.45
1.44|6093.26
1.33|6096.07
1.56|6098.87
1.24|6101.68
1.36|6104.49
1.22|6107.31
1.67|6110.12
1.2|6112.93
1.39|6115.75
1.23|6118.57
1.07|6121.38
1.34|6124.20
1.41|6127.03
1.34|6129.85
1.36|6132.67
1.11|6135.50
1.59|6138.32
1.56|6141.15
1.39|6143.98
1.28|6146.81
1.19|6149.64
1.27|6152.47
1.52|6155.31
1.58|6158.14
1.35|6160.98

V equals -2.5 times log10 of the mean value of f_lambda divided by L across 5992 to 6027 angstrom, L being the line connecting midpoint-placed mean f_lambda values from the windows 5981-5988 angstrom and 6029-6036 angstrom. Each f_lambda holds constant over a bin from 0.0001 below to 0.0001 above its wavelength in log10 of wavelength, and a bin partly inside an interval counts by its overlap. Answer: 0.25 mag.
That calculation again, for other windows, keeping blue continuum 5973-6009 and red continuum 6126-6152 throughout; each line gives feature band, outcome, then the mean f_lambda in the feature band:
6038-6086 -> 0.19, 1.03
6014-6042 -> 0.09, 1.09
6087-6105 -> -0.07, 1.37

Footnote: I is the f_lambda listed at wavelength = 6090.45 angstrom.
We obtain 1.33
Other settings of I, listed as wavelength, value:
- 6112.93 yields 1.2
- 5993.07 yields 0.892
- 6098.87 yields 1.56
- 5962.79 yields 1.11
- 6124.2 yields 1.34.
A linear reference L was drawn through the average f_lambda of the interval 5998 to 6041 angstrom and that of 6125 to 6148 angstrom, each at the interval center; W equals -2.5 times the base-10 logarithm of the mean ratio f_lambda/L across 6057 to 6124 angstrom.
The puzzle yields 0.039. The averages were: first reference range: 0.986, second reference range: 1.38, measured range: 1.19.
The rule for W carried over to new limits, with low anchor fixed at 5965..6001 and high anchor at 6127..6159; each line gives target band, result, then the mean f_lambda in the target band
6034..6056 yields 0.187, 1.09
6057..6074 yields 0.442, 0.872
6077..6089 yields 0.078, 1.23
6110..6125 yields 0.058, 1.29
